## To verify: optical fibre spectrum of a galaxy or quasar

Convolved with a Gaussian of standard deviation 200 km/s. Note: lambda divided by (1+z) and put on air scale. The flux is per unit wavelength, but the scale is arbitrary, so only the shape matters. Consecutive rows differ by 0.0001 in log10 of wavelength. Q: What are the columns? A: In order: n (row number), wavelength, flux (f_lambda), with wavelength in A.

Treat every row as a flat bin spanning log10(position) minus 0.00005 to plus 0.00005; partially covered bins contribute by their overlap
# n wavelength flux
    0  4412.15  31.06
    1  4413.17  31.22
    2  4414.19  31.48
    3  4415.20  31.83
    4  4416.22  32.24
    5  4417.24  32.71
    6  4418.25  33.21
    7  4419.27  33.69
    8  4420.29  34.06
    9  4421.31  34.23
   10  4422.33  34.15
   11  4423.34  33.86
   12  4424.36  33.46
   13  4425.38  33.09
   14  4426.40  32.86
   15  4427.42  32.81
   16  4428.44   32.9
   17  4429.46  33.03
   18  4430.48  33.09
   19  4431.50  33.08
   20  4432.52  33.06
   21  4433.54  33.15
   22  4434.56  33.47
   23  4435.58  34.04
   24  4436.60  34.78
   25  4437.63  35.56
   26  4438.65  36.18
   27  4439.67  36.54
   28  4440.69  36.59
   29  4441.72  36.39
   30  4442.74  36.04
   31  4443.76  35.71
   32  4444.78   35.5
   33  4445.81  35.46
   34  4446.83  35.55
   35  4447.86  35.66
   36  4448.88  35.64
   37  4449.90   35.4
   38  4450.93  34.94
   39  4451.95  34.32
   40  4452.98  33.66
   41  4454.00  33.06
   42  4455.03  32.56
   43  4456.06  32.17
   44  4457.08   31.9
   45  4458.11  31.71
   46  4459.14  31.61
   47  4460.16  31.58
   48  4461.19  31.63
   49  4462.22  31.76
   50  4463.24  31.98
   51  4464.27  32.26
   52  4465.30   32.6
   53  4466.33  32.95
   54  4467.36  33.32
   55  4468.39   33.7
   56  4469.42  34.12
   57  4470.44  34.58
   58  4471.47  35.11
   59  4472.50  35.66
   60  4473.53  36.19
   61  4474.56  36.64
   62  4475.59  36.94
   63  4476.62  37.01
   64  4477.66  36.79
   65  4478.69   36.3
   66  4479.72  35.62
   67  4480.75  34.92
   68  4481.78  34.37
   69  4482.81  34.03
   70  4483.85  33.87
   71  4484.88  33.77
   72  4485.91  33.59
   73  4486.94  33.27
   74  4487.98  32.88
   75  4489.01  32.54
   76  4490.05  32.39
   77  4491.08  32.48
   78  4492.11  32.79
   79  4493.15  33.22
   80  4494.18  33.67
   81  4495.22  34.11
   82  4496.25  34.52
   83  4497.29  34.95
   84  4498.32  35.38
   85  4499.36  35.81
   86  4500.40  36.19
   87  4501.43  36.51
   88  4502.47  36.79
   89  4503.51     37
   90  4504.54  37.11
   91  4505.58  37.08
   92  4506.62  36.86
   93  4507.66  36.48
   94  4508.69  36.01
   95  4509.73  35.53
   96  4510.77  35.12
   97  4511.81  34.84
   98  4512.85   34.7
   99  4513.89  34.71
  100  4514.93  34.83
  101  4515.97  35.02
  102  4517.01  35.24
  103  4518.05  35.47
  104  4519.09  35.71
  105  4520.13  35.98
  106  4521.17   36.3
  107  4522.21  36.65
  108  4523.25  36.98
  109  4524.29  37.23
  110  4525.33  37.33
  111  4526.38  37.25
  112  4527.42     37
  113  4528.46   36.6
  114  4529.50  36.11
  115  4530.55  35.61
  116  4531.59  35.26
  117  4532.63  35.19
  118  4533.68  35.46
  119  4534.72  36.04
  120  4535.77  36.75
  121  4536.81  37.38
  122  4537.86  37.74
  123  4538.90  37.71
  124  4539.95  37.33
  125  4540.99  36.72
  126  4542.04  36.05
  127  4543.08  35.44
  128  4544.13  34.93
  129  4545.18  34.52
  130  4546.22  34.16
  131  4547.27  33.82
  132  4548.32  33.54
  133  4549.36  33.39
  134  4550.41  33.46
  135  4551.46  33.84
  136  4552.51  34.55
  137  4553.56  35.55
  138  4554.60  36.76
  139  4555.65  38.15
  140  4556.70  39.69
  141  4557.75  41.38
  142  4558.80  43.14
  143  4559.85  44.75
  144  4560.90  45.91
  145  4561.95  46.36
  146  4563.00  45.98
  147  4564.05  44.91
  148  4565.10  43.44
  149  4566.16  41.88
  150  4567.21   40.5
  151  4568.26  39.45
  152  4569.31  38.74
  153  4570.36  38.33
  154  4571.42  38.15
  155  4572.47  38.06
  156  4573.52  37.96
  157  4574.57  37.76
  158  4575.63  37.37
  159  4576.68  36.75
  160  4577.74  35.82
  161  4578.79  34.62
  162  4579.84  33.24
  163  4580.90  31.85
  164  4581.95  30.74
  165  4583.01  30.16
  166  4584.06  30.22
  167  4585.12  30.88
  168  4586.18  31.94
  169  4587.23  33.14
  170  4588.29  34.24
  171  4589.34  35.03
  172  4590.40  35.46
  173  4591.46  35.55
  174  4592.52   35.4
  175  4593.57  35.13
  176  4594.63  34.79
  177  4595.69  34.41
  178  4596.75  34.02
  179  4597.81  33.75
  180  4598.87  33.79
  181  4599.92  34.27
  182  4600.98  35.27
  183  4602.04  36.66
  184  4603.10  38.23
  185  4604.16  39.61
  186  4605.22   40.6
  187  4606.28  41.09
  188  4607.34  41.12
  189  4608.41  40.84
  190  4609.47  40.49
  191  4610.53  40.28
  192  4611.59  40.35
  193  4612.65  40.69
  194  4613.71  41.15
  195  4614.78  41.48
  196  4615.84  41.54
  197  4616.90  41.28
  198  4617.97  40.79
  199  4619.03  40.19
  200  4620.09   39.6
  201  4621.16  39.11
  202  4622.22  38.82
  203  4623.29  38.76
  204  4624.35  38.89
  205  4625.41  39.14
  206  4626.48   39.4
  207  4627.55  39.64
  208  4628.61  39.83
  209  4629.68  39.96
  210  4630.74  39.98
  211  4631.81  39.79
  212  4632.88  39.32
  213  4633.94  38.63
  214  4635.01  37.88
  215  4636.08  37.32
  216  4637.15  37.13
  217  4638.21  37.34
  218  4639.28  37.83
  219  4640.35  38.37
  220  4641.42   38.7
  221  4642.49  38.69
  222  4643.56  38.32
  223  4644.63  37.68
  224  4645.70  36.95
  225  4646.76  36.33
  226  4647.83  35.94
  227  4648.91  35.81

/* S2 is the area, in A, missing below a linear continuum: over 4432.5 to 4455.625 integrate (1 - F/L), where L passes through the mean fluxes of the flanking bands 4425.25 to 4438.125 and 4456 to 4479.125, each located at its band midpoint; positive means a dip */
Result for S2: -0.9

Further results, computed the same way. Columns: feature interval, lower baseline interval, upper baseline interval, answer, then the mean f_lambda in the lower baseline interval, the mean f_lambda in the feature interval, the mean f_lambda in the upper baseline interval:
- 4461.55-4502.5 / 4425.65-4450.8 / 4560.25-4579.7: 2.4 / 34.7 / 34.4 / 40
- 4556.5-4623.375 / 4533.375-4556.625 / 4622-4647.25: -1.7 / 35.7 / 38.1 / 38.5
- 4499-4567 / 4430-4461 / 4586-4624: -1.7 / 34.3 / 37.1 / 37.8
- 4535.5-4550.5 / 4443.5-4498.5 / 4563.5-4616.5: 0.1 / 34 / 35.6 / 37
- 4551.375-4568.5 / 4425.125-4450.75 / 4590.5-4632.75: -1.7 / 34.6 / 41.2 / 38.6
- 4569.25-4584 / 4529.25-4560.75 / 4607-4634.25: 1.0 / 36.6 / 35.4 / 40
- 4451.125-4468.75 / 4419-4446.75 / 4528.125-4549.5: 1.1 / 34.4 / 32.5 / 35.7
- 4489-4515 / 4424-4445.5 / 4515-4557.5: 0.2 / 34.4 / 35.1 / 36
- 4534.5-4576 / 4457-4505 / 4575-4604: -4.9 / 34.2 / 38.3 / 34.3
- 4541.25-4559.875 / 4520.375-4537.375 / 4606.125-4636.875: 0.5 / 36.4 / 36.3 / 39.9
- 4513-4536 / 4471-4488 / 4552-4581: 0.8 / 35.2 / 36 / 39.4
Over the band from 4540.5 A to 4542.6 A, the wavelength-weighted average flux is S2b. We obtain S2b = 36.4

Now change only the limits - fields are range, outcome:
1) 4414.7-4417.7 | 32.2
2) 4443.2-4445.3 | 35.6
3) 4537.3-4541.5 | 37.4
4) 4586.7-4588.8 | 33.7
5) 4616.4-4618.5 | 40.9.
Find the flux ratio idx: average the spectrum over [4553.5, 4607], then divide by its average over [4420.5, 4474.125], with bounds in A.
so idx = 1.10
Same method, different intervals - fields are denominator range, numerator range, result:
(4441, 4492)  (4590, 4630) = 1.13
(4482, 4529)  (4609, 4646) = 1.12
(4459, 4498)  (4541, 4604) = 1.08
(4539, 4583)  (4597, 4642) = 1.03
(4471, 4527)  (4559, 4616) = 1.07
